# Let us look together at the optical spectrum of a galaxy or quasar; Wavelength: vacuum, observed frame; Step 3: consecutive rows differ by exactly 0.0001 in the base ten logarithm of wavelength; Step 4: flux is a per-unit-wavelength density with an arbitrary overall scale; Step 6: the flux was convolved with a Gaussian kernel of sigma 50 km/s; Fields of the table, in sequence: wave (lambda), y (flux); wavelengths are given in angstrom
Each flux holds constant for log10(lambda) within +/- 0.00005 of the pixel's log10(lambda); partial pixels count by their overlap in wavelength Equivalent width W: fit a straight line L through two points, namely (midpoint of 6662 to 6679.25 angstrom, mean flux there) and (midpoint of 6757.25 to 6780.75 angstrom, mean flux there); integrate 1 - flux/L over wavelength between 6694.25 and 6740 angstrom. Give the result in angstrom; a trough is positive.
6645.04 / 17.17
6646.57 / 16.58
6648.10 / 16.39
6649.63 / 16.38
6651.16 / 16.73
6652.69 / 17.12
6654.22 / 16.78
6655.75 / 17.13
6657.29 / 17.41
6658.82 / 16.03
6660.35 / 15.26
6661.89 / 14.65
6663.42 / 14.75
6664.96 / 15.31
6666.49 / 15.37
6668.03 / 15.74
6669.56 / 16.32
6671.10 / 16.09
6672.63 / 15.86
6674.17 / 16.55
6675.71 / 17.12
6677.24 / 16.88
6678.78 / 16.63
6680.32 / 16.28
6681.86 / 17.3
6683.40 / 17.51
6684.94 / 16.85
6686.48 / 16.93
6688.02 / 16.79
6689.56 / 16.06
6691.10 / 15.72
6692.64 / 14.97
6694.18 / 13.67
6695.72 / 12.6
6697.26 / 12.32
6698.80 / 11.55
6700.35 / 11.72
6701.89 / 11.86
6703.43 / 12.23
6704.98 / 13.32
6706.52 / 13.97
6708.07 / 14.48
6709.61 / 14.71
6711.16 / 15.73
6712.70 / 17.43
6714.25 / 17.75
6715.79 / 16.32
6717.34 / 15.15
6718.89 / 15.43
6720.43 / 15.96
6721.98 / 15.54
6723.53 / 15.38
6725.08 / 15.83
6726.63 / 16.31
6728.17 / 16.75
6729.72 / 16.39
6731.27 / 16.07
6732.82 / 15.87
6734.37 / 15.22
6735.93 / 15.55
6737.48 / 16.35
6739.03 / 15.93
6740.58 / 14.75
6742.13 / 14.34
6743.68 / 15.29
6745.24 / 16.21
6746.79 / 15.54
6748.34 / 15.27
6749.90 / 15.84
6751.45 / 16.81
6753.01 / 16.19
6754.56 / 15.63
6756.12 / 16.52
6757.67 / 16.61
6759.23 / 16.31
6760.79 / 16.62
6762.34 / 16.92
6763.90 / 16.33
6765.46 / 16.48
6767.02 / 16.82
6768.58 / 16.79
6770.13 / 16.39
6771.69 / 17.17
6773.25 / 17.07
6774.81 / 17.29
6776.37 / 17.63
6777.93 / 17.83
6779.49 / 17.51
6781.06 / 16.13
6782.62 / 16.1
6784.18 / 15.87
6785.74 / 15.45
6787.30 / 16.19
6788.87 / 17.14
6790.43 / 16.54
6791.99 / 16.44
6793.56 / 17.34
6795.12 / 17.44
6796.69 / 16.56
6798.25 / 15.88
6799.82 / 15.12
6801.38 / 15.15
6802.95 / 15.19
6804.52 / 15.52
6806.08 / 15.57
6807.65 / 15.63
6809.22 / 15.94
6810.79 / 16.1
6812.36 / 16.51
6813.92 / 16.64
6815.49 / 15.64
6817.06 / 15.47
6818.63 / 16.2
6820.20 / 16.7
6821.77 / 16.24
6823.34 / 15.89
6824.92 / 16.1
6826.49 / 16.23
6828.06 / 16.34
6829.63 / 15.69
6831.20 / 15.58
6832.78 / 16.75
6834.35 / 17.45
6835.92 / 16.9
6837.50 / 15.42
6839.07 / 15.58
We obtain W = 4.2 angstrom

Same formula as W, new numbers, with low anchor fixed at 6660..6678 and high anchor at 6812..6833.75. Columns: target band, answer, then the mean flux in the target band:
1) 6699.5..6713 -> 1.79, 13.8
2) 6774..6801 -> -0.87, 16.6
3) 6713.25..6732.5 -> -0.16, 16.1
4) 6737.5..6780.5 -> -0.94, 16.4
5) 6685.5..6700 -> 1.30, 14.5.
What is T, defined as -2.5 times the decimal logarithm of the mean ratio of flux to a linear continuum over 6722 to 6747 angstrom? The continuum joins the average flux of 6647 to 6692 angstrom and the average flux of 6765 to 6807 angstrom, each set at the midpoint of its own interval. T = 0.05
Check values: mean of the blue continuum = 16.3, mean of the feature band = 15.7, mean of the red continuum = 16.5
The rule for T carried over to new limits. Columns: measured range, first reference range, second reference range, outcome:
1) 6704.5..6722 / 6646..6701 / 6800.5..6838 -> 0.022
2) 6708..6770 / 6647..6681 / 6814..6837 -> 0.014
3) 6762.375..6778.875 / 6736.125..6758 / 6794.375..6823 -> -0.074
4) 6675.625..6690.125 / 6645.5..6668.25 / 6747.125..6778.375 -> -0.038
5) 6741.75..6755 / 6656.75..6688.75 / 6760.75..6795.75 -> 0.060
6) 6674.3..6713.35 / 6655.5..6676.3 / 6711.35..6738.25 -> 0.069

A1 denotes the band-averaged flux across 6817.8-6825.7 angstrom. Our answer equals 16.2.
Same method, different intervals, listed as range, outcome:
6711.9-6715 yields 17.6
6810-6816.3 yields 16.2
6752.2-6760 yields 16.2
